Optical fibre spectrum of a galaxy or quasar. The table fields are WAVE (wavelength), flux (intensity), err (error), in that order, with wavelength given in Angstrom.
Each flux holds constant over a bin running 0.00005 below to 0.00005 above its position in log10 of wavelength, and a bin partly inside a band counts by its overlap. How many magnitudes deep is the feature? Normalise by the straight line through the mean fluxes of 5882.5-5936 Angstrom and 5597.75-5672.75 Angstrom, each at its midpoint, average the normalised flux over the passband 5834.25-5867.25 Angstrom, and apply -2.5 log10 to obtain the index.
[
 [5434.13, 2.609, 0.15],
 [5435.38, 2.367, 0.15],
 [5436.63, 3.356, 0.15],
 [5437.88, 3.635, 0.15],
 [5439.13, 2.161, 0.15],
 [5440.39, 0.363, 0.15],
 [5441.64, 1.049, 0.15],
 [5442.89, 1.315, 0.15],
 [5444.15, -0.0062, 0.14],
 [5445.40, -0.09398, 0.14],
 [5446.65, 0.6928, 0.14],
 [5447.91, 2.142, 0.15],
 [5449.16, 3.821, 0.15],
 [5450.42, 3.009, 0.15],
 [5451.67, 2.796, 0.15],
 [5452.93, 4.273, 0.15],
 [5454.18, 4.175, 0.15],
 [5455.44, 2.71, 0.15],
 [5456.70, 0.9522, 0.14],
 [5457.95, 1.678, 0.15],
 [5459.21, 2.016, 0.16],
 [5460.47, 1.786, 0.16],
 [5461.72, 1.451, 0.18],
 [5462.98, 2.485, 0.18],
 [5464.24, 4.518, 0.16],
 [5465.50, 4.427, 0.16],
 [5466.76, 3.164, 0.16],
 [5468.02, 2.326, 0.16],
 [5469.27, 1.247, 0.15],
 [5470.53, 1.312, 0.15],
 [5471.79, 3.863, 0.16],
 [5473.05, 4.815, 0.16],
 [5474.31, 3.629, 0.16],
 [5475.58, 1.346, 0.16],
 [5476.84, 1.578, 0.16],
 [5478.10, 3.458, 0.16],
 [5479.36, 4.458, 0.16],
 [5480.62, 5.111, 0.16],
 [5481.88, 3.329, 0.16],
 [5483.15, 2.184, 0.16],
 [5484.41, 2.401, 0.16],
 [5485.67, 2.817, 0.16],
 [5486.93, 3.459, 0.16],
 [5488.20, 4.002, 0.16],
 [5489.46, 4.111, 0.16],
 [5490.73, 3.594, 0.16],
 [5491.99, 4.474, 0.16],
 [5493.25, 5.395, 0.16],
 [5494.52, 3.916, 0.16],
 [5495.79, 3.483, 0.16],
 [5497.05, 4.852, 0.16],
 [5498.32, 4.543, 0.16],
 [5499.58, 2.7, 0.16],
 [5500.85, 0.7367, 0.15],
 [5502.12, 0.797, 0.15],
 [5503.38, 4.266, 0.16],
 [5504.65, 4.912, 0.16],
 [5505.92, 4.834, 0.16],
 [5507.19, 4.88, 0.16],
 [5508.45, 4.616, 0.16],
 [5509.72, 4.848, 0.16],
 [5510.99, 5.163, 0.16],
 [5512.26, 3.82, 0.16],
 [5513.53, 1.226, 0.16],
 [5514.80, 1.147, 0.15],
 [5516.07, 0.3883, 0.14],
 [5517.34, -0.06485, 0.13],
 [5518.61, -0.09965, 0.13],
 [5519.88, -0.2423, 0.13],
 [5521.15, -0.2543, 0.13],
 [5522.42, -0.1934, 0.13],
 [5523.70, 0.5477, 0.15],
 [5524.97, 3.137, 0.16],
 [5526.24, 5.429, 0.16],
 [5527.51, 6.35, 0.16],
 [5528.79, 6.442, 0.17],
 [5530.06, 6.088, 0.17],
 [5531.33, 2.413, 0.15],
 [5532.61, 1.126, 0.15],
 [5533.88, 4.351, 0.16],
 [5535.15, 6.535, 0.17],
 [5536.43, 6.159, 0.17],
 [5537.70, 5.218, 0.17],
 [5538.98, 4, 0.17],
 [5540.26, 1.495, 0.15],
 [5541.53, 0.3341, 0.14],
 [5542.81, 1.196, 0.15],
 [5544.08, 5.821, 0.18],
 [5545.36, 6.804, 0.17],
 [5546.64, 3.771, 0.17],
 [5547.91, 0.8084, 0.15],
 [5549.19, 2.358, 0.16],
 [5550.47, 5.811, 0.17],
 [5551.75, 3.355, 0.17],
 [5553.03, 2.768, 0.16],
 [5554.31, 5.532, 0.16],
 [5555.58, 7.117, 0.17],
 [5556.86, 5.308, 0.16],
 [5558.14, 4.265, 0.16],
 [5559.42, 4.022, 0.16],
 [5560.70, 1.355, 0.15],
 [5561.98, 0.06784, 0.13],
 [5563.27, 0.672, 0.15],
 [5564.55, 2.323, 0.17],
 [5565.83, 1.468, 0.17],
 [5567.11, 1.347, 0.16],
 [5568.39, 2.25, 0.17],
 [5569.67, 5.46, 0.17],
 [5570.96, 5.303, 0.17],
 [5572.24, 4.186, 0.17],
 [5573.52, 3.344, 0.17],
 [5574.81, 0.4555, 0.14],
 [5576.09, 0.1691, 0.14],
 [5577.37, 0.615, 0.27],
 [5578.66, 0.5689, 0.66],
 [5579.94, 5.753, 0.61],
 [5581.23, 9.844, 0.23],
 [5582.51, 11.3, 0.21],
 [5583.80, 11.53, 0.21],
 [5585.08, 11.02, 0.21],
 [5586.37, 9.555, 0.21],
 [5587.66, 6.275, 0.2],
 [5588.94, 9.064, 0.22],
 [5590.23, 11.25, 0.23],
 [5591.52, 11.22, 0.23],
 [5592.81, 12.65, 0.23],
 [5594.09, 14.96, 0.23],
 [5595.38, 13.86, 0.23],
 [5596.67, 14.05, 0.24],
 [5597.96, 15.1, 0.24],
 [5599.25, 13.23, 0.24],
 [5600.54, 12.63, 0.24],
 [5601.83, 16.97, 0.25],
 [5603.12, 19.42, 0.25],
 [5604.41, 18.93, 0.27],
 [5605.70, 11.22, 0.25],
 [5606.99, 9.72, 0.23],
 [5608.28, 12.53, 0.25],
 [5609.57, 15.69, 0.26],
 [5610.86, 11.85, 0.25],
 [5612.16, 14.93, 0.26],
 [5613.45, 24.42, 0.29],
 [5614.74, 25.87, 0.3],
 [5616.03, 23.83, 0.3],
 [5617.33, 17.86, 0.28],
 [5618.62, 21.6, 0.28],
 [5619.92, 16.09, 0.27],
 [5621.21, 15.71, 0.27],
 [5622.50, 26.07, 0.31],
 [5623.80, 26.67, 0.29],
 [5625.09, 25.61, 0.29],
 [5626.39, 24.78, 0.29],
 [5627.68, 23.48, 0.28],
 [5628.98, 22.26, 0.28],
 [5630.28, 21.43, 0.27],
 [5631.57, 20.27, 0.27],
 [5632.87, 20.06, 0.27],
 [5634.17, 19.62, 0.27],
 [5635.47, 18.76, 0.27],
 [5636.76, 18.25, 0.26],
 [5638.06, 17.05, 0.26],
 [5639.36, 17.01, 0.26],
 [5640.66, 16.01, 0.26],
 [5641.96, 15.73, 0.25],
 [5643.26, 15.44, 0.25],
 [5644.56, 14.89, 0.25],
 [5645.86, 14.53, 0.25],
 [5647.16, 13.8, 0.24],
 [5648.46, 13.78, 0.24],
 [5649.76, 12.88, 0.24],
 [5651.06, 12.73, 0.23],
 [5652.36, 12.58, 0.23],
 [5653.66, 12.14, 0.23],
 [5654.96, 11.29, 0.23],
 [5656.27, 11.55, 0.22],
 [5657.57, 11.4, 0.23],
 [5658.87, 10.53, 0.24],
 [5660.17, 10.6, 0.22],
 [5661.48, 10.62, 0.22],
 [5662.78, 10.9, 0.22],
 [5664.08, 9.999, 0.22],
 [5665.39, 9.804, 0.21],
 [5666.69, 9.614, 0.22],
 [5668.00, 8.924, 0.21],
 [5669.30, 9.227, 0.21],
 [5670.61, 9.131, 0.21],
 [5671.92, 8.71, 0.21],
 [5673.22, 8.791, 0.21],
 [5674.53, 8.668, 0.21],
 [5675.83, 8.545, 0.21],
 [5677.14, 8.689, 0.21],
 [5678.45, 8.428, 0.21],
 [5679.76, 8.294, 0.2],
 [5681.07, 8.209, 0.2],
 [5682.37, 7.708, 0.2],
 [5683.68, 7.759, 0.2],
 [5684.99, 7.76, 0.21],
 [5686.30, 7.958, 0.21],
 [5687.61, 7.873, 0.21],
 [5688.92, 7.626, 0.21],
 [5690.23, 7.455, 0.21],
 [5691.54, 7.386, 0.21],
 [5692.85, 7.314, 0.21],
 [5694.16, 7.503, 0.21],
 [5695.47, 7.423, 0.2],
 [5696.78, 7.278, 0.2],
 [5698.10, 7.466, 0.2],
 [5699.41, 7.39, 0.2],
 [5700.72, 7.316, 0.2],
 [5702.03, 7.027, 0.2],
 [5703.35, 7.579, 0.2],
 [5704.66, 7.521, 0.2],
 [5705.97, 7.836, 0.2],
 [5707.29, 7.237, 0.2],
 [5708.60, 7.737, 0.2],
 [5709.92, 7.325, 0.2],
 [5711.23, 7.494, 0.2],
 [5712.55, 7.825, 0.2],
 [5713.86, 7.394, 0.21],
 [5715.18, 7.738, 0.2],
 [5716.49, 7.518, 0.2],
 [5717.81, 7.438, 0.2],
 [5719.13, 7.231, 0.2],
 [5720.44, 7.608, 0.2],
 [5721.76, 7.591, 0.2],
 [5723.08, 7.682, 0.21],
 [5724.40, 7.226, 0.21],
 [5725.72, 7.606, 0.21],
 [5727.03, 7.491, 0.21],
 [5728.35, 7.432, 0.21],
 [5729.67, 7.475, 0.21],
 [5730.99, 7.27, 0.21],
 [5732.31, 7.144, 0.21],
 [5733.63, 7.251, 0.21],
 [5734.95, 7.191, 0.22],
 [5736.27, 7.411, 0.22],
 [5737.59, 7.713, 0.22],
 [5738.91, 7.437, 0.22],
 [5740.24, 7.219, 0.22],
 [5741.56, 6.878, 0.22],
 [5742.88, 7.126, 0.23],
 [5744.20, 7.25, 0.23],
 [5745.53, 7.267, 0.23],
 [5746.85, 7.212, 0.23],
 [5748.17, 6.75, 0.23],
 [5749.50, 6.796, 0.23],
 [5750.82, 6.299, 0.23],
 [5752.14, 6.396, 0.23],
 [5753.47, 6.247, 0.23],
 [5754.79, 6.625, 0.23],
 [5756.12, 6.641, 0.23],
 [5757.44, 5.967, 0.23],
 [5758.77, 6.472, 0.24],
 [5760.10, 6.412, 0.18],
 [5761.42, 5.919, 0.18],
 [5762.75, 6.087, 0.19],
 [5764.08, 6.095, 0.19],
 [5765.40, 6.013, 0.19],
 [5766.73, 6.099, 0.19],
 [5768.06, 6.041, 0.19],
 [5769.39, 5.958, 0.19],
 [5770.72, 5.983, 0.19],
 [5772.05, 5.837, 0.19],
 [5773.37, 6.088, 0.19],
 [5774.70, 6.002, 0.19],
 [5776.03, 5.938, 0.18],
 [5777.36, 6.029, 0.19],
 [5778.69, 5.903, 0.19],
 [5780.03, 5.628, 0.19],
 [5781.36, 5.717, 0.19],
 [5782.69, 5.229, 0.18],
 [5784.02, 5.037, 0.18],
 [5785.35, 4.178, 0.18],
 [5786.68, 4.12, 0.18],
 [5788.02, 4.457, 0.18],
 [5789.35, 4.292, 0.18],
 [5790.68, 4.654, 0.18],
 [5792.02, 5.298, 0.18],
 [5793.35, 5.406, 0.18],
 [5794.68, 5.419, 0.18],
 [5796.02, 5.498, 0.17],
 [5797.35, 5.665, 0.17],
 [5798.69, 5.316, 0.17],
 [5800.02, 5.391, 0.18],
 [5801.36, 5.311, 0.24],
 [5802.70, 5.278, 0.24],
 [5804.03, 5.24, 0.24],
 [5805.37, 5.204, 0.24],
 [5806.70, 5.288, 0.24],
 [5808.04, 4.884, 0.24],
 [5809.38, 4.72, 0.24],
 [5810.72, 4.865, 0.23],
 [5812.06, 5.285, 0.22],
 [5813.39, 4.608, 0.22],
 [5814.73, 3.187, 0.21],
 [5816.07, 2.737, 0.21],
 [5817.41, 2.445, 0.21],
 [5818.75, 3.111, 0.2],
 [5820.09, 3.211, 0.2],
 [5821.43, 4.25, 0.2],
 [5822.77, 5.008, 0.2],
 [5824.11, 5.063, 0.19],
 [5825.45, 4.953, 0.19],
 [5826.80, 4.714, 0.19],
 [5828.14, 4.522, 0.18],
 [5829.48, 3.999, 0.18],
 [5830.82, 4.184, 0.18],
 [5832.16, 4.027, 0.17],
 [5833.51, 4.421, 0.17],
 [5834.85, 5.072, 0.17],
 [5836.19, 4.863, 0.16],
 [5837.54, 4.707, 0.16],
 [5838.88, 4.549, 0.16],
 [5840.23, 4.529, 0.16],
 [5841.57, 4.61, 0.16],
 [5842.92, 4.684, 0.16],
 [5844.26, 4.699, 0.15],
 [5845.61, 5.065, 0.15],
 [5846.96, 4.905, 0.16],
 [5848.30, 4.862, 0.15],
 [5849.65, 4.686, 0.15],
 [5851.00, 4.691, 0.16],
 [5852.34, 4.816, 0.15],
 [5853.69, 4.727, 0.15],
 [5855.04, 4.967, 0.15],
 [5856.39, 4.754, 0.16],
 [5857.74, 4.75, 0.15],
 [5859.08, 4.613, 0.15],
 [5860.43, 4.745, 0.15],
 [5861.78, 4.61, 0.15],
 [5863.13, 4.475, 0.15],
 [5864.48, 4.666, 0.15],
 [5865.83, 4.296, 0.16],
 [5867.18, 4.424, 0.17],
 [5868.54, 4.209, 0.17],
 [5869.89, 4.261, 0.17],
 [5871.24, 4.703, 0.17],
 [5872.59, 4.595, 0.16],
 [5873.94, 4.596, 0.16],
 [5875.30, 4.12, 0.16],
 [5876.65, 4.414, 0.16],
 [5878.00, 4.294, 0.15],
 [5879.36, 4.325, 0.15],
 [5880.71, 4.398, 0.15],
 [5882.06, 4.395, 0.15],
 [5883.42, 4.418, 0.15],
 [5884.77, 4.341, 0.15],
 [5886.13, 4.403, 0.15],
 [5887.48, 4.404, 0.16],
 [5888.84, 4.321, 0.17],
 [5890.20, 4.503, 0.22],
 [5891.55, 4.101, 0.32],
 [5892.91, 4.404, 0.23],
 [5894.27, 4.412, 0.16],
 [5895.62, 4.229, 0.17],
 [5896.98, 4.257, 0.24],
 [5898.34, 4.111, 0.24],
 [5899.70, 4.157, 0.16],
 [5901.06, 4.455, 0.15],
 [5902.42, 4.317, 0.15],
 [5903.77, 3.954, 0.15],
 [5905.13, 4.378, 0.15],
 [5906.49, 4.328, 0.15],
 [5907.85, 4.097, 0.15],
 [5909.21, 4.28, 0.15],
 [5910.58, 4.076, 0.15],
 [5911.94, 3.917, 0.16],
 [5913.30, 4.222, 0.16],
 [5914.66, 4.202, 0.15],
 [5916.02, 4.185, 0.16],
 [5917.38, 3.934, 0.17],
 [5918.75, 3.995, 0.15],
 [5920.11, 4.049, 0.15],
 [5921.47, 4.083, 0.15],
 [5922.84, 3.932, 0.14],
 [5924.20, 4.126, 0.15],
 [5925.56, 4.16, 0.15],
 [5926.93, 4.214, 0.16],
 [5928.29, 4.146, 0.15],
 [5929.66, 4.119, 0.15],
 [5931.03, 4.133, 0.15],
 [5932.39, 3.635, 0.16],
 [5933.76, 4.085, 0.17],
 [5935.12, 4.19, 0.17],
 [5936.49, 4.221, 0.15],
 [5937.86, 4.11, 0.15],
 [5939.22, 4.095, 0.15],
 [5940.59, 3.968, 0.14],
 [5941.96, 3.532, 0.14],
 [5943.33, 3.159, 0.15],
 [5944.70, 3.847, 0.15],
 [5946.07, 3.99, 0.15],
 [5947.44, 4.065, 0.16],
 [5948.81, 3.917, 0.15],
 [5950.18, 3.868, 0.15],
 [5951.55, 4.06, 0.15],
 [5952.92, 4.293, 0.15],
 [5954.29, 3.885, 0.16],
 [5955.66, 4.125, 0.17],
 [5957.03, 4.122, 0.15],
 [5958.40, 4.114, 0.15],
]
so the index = 0.372 mag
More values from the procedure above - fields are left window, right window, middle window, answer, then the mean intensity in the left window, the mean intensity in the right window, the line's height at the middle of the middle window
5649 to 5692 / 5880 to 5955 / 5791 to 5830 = 0.35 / 9.53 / 4.13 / 6.47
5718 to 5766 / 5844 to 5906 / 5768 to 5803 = 0.15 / 6.96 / 4.48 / 6.15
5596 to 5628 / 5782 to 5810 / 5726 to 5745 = 0.27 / 18.3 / 5.04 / 9.4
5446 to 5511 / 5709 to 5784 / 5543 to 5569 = 0.26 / 3.24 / 6.76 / 4.26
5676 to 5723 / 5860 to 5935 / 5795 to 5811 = 0.13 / 7.64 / 4.26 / 5.87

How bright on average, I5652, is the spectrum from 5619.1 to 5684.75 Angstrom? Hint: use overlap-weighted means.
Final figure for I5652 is 14.1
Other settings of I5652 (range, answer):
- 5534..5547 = 4.15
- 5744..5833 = 5.32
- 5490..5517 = 3.51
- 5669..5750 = 7.62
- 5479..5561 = 3.48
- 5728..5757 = 7.03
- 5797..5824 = 4.55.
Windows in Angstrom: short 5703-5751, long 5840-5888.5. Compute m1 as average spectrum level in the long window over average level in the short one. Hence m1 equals 0.62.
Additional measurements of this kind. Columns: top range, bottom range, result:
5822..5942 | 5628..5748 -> 0.44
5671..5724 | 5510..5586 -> 2.17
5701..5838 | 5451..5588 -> 1.70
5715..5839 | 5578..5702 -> 0.44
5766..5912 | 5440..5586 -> 1.43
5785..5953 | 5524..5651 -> 0.42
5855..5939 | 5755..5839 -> 0.84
